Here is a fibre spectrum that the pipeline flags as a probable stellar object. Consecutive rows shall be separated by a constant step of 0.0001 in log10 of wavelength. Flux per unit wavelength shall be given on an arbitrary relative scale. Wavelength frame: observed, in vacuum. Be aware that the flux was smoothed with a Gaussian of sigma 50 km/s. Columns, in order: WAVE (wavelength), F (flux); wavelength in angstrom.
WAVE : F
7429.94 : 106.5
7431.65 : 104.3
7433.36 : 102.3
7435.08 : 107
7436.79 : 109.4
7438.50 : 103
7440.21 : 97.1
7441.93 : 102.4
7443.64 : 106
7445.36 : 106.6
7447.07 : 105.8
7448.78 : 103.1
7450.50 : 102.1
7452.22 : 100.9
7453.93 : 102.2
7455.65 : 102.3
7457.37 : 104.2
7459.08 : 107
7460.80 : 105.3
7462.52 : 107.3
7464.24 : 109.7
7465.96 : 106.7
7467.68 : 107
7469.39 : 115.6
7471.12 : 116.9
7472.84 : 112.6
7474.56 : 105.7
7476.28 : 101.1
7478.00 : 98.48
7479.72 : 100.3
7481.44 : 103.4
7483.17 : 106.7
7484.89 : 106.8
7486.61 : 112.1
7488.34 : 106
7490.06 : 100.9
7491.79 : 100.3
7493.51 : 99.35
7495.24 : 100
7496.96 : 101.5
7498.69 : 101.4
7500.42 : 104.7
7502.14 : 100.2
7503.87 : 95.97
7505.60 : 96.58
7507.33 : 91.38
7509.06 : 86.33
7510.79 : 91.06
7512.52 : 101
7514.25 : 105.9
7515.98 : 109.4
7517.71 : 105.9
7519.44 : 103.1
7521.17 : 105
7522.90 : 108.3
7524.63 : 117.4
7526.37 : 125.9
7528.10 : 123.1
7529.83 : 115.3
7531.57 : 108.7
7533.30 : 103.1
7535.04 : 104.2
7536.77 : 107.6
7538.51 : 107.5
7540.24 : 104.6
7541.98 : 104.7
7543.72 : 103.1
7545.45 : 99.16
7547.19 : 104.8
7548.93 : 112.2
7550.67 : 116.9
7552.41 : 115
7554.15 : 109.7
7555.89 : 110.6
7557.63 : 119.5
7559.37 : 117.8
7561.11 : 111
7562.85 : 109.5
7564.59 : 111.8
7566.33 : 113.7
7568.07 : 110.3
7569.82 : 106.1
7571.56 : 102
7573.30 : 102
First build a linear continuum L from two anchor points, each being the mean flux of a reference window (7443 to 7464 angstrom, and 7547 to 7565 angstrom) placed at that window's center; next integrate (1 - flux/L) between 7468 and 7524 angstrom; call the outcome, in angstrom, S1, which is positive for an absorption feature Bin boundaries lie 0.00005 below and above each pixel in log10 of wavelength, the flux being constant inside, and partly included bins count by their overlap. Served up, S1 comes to 2.6 angstrom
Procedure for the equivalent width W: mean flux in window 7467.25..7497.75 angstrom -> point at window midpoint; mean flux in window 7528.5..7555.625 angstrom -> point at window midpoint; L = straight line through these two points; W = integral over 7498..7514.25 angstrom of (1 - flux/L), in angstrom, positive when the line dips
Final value 1.44 angstrom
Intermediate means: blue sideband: 105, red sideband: 108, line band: 96.9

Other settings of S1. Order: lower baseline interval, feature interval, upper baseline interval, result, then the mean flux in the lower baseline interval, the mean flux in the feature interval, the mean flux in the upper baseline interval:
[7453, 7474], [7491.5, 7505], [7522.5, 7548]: 1.0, 108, 100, 109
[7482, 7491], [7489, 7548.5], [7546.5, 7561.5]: 3.0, 106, 104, 113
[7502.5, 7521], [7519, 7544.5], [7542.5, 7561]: -1.2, 98.9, 110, 111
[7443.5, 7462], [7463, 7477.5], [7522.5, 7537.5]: -0.4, 104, 109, 113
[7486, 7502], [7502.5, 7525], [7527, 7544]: 1.0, 103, 101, 109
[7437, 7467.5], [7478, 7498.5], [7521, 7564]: 0.7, 104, 103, 111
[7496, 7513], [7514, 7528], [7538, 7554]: -1.4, 96.9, 111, 108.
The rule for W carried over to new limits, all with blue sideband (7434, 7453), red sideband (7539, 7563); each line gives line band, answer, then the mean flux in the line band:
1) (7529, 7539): 0.1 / 108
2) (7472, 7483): 0.2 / 104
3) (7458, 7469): -0.3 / 108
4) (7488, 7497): 0.5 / 101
